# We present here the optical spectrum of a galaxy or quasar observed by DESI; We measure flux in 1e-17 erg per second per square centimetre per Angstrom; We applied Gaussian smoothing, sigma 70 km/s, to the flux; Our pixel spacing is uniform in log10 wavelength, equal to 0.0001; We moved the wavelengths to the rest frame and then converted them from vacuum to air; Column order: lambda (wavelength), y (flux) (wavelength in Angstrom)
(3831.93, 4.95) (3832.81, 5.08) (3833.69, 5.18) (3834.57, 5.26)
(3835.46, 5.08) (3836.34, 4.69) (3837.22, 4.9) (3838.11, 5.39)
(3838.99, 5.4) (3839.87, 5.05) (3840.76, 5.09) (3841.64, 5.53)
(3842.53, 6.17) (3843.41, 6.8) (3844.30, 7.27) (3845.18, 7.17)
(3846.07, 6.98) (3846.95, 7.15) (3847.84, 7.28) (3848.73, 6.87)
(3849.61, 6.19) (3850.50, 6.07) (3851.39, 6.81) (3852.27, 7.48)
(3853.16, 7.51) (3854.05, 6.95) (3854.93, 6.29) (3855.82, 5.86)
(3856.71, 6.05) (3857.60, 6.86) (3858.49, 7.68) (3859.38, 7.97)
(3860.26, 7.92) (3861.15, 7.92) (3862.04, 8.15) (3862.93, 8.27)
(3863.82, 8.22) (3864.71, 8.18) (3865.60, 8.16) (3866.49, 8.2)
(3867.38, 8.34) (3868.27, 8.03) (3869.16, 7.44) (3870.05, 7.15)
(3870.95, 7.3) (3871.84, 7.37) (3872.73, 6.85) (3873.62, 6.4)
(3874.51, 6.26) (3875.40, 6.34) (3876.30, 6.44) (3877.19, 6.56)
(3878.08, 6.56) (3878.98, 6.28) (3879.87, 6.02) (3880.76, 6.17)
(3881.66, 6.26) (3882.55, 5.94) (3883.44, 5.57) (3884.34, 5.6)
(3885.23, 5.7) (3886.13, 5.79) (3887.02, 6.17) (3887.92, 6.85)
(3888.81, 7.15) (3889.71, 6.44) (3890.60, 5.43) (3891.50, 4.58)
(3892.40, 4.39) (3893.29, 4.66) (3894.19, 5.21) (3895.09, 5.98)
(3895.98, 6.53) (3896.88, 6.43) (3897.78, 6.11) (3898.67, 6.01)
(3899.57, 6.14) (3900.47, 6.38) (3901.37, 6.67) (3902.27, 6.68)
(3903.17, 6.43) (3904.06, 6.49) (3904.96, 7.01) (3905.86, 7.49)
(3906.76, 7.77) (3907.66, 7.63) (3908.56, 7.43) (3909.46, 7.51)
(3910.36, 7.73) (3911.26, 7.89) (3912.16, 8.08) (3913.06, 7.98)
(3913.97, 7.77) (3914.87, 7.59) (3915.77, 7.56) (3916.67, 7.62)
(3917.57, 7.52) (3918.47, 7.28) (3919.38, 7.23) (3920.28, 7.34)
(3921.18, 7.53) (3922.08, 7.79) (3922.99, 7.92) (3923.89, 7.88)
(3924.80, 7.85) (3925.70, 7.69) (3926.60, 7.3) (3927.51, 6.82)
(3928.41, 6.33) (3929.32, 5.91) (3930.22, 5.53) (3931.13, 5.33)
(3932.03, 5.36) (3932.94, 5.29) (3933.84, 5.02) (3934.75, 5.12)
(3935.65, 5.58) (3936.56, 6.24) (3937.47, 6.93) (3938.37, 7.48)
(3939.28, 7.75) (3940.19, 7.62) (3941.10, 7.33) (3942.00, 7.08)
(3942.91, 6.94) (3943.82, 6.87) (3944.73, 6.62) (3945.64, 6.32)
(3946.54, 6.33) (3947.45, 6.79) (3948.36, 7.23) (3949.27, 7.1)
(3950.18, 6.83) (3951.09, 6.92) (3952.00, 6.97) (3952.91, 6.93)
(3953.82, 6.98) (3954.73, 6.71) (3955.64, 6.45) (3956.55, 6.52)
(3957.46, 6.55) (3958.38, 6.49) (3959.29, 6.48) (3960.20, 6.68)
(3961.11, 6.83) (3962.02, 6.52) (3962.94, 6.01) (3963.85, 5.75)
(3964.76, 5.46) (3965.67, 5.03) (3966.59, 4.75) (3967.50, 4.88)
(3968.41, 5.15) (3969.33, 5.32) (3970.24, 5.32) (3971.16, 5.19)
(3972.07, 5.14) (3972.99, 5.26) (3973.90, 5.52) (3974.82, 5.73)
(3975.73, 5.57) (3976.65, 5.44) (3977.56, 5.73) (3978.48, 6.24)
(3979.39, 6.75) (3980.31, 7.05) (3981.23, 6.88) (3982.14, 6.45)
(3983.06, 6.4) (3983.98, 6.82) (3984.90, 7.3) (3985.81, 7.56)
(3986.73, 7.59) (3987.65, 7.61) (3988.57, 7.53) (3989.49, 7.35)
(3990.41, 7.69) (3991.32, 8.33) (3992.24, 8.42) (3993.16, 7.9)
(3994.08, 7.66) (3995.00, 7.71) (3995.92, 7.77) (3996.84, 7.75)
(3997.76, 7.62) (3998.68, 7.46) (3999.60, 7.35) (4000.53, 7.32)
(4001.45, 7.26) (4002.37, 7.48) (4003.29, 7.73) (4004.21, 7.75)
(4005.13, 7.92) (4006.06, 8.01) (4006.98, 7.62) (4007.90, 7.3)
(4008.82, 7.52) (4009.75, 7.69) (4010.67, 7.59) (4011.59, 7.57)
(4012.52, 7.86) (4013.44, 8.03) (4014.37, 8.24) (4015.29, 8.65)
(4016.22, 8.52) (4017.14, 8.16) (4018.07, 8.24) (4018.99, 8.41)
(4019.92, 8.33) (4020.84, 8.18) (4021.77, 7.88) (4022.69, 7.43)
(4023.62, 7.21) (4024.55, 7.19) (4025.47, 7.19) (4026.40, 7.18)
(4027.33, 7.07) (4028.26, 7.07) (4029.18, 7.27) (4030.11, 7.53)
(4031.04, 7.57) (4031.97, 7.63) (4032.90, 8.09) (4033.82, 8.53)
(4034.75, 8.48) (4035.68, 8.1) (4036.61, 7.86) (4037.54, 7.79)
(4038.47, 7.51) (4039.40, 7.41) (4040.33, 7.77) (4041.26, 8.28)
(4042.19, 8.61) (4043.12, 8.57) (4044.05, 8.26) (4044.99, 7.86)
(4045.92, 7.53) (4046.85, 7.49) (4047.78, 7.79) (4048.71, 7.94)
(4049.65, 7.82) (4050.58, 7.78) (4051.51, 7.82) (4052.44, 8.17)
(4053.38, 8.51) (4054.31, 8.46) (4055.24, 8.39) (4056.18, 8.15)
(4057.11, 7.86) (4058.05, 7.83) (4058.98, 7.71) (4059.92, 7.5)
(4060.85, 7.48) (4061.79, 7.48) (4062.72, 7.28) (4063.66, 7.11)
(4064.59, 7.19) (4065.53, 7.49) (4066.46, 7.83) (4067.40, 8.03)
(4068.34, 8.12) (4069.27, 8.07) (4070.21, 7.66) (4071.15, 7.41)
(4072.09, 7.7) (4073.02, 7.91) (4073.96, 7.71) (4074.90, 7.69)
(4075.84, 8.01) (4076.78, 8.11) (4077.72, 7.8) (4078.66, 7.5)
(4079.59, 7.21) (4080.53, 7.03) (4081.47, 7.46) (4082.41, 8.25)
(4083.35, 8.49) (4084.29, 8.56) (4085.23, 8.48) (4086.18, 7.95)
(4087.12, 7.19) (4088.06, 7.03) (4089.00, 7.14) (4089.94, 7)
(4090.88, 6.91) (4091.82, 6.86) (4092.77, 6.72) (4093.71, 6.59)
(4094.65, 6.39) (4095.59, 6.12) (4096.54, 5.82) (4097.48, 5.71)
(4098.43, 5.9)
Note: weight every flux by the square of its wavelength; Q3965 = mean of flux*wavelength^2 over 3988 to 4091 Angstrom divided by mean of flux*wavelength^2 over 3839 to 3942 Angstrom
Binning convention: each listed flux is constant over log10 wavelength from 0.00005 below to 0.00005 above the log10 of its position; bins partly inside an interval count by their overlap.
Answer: 1.24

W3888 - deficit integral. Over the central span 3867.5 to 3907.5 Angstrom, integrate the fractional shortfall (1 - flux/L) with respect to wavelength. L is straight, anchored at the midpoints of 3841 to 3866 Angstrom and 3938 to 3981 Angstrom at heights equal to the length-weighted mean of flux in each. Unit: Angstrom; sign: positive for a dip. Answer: 2.9 Angstrom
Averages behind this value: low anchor 7.12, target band 6.37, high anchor 6.31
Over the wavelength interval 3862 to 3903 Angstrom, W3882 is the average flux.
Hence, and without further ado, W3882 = 6.53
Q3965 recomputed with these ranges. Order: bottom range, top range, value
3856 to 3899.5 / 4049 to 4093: 1.28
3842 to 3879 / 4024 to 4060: 1.20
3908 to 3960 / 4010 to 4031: 1.17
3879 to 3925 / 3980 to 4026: 1.20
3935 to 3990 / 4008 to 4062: 1.27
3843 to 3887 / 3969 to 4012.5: 1.08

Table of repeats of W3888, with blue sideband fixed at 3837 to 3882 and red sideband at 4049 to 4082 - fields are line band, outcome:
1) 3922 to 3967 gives 4.19 Angstrom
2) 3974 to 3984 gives 1.56 Angstrom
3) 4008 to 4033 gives -0.60 Angstrom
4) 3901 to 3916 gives -0.68 Angstrom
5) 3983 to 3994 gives -0.25 Angstrom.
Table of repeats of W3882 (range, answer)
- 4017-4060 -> 7.86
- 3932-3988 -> 6.34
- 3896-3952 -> 6.92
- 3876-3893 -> 5.98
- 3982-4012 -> 7.56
